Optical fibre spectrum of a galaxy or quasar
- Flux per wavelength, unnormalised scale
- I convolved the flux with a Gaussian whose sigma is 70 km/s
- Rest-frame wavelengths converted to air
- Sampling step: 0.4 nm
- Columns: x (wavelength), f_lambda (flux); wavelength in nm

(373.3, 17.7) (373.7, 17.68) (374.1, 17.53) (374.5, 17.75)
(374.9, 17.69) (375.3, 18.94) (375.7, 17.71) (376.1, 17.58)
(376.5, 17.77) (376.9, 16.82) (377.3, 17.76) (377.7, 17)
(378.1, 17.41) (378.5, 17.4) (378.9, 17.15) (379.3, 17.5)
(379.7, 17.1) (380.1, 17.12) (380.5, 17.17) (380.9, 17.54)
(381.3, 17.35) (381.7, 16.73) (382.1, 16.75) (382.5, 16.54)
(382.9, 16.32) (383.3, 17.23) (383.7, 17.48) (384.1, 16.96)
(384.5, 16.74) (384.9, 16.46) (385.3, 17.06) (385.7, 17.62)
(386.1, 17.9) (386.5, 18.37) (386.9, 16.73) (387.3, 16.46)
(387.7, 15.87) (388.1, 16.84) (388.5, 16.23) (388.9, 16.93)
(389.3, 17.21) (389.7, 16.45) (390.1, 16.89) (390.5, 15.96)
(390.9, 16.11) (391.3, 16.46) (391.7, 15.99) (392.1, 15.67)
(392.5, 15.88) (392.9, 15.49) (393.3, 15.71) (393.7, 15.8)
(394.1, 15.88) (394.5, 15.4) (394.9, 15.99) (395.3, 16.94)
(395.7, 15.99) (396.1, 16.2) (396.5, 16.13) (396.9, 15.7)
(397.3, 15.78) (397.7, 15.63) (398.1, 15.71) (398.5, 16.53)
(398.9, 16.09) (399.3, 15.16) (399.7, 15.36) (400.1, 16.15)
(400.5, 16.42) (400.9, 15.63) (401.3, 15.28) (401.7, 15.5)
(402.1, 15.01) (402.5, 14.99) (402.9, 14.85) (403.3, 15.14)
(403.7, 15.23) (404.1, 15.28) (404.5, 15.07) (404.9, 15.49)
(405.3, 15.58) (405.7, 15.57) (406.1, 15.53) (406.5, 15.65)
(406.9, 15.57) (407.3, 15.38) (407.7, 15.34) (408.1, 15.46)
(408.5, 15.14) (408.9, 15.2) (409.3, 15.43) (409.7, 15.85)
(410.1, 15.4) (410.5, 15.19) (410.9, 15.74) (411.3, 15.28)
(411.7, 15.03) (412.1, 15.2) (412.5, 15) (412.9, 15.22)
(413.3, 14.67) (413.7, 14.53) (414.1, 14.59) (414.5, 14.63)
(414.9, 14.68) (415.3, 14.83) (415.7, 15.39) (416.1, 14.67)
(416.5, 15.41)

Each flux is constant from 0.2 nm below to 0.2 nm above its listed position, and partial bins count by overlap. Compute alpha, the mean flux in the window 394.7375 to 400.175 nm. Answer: 15.9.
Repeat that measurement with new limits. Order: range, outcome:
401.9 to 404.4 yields 15.1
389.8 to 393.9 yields 16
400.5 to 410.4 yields 15.4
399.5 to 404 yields 15.4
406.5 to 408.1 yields 15.5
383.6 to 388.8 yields 17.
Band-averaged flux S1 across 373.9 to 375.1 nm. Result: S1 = 17.7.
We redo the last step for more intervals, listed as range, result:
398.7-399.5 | 15.6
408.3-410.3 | 15.4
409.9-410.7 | 15.3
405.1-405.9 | 15.6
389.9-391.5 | 16.4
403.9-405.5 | 15.4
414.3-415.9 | 14.9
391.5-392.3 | 15.8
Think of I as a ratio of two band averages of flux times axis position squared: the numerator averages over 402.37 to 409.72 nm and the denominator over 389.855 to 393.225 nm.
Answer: 1.03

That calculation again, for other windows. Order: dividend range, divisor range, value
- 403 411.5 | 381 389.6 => 1.02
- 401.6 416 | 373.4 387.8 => 1.02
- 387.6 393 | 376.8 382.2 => 1.00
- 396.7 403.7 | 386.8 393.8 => 1.01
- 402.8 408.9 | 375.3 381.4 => 1.01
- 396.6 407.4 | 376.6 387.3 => 1.00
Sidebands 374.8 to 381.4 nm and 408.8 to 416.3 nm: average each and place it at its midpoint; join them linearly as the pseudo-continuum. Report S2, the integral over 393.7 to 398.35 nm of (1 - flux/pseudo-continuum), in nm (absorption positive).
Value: 0.08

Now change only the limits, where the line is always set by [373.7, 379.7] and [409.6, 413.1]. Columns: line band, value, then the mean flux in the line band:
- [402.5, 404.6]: 0.09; 15.1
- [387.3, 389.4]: 0.03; 16.6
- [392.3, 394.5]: 0.10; 15.7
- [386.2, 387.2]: -0.03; 17.5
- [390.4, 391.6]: 0.03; 16.2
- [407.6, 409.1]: 0.02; 15.3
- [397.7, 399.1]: 0.01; 16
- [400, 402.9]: 0.08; 15.5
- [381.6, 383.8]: 0.05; 16.8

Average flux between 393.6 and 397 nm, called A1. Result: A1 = 16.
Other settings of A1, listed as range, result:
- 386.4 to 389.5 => 16.8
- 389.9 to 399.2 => 16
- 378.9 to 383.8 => 17.1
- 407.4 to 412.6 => 15.3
